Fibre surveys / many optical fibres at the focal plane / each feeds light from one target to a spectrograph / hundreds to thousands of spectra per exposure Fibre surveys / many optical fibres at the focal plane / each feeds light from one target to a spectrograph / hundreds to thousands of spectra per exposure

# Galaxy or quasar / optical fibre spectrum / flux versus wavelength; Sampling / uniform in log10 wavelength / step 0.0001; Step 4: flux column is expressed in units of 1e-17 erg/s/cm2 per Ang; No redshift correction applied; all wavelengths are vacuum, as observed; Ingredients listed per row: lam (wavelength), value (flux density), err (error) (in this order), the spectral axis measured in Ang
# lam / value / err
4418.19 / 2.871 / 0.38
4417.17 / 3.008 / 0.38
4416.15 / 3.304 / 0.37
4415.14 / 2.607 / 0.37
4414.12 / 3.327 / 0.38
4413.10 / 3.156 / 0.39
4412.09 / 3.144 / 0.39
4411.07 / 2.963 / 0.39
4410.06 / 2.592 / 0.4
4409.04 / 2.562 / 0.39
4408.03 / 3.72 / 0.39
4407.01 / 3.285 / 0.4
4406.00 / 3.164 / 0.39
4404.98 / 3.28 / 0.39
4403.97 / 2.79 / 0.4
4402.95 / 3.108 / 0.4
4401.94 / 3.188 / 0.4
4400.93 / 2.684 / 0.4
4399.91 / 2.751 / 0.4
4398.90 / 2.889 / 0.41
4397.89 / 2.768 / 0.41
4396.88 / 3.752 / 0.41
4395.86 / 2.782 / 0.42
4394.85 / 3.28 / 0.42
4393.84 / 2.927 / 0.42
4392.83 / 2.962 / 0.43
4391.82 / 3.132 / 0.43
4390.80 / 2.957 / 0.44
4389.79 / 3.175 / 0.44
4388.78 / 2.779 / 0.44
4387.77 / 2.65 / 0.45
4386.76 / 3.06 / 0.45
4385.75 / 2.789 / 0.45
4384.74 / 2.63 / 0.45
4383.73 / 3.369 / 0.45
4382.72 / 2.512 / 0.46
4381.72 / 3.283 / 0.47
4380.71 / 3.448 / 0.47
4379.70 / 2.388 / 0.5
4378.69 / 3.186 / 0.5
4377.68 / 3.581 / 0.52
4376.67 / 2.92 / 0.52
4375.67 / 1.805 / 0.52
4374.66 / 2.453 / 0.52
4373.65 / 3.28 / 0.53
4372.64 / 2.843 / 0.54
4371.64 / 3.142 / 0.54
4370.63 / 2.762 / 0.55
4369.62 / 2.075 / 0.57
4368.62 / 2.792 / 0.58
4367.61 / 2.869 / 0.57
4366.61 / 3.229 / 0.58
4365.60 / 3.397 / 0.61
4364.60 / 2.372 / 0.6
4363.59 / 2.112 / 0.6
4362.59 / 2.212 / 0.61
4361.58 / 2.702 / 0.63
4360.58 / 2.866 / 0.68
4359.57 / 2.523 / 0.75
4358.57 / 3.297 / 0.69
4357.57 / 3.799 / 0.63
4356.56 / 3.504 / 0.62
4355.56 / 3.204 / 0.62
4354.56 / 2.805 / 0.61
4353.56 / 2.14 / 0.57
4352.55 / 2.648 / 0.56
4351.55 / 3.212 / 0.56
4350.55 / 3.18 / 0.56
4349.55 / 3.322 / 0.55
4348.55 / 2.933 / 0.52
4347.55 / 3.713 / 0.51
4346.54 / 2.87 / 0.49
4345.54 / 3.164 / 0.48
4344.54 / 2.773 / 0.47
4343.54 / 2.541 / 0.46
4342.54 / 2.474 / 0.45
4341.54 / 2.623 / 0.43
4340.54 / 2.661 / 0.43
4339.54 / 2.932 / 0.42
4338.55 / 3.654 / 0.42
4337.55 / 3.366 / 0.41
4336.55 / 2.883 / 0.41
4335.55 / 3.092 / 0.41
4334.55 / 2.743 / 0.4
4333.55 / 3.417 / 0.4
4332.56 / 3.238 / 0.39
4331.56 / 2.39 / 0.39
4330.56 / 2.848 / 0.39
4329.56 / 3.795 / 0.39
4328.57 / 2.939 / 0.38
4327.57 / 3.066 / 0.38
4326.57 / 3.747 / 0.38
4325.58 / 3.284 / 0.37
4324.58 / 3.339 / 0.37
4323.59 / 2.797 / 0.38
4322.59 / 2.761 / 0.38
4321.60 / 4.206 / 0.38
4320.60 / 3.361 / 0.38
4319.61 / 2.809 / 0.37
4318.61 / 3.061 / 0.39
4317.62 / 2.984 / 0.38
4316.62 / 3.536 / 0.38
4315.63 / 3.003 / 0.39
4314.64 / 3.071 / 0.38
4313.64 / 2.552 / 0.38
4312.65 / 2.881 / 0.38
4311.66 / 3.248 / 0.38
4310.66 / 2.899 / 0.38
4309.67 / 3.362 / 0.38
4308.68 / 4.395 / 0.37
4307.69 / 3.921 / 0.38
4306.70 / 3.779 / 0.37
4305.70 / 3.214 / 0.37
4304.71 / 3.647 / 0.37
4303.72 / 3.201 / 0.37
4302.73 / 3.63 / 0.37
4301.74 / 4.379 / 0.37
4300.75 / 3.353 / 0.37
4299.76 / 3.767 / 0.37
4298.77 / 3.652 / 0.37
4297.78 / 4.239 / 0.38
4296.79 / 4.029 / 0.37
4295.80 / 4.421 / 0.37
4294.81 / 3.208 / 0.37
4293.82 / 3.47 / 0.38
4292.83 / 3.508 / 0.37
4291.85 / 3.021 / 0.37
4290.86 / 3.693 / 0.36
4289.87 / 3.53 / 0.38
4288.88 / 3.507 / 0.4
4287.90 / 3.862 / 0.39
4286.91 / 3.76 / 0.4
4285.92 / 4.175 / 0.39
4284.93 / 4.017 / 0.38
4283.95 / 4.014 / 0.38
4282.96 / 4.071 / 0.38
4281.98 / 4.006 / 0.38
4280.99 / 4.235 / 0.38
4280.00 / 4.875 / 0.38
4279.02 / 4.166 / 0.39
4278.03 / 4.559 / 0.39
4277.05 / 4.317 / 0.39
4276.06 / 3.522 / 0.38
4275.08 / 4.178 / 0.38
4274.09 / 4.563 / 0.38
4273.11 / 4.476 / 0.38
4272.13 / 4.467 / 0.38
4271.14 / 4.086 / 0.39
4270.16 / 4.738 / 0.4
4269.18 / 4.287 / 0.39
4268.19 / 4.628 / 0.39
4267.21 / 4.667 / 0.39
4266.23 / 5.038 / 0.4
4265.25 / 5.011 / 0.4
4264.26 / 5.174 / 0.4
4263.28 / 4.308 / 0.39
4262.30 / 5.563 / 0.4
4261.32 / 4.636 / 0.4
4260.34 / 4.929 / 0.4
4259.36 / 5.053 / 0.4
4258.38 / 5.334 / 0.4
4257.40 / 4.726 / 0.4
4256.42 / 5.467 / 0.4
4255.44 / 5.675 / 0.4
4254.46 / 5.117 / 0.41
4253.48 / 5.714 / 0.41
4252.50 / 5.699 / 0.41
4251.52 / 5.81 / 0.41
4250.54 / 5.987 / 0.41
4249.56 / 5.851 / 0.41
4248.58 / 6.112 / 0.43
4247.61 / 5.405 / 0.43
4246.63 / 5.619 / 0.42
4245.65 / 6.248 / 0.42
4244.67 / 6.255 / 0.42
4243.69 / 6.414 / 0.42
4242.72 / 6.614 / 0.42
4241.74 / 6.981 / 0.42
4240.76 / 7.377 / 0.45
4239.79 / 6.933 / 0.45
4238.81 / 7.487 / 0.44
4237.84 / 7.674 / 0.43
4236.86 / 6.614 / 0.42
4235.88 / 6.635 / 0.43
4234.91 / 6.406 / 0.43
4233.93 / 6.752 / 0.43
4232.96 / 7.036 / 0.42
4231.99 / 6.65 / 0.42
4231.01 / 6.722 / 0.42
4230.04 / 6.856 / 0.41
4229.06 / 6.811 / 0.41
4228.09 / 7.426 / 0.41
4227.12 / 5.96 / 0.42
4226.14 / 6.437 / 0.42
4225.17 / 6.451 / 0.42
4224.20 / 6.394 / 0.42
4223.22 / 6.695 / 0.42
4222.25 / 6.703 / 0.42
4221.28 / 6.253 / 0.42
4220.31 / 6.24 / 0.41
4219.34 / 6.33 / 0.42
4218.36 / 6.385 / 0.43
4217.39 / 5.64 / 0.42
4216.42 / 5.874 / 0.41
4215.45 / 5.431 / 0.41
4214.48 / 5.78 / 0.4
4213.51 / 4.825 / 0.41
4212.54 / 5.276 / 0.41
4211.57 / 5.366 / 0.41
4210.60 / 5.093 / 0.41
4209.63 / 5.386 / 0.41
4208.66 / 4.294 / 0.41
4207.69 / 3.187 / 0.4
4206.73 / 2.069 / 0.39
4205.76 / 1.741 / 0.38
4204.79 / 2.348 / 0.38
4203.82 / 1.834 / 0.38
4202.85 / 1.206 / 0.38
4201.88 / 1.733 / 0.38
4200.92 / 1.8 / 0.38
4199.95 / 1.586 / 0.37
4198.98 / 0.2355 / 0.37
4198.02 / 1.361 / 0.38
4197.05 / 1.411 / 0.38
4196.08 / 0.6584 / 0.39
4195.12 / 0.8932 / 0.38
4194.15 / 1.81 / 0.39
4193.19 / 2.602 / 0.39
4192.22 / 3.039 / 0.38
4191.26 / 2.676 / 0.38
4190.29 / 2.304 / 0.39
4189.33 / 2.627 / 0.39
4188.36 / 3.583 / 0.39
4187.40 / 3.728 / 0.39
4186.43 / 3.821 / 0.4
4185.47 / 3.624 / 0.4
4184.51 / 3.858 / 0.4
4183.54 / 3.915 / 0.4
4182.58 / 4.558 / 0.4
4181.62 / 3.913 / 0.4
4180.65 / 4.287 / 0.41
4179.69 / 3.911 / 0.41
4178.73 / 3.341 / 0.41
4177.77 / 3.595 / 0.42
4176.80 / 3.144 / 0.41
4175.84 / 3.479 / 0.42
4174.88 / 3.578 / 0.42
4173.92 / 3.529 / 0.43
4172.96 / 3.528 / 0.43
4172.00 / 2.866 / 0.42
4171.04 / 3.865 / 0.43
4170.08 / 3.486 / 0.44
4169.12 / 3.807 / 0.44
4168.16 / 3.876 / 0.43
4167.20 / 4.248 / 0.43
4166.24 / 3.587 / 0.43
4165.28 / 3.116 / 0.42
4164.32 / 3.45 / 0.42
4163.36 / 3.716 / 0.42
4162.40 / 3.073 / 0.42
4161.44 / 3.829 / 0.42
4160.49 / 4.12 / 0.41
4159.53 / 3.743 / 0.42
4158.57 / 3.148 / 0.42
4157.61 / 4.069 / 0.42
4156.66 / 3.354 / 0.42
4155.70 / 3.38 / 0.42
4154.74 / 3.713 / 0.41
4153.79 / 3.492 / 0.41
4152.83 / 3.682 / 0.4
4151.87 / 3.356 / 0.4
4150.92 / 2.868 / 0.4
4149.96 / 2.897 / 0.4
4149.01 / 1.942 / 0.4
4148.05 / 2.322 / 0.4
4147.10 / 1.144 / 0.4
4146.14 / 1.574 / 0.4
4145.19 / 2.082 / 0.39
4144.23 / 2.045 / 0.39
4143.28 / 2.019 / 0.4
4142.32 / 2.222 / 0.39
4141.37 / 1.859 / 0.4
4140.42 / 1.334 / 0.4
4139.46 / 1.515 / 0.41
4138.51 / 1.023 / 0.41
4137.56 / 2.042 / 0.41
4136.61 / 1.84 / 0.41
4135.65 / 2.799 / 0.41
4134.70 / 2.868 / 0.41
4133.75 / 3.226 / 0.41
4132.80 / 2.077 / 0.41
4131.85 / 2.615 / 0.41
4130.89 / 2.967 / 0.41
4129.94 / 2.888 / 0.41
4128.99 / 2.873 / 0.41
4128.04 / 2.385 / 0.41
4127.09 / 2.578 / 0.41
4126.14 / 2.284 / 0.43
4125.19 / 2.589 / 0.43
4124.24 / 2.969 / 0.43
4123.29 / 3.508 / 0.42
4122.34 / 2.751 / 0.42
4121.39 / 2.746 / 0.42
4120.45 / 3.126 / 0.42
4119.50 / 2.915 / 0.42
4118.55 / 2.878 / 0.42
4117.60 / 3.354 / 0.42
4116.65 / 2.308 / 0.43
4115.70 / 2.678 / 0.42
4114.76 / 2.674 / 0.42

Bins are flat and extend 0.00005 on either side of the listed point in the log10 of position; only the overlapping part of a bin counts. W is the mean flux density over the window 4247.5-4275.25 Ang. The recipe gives 5.06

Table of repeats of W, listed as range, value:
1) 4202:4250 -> 5.73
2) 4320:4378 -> 2.97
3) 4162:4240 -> 4.28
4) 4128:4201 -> 2.88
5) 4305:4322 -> 3.31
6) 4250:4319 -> 4.16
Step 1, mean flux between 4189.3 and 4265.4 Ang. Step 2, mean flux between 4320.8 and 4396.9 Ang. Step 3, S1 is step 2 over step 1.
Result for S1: 0.60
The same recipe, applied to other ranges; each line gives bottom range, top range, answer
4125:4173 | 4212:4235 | 2.21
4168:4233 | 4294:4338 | 0.83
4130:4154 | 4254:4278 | 2.06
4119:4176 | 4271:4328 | 1.27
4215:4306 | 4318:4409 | 0.58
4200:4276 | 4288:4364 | 0.60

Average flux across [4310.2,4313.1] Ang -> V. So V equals 3.01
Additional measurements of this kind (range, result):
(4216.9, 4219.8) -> 6.1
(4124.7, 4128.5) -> 2.46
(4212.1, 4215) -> 5.3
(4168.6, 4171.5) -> 3.72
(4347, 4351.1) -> 3.28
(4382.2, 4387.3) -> 2.88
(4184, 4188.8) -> 3.72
